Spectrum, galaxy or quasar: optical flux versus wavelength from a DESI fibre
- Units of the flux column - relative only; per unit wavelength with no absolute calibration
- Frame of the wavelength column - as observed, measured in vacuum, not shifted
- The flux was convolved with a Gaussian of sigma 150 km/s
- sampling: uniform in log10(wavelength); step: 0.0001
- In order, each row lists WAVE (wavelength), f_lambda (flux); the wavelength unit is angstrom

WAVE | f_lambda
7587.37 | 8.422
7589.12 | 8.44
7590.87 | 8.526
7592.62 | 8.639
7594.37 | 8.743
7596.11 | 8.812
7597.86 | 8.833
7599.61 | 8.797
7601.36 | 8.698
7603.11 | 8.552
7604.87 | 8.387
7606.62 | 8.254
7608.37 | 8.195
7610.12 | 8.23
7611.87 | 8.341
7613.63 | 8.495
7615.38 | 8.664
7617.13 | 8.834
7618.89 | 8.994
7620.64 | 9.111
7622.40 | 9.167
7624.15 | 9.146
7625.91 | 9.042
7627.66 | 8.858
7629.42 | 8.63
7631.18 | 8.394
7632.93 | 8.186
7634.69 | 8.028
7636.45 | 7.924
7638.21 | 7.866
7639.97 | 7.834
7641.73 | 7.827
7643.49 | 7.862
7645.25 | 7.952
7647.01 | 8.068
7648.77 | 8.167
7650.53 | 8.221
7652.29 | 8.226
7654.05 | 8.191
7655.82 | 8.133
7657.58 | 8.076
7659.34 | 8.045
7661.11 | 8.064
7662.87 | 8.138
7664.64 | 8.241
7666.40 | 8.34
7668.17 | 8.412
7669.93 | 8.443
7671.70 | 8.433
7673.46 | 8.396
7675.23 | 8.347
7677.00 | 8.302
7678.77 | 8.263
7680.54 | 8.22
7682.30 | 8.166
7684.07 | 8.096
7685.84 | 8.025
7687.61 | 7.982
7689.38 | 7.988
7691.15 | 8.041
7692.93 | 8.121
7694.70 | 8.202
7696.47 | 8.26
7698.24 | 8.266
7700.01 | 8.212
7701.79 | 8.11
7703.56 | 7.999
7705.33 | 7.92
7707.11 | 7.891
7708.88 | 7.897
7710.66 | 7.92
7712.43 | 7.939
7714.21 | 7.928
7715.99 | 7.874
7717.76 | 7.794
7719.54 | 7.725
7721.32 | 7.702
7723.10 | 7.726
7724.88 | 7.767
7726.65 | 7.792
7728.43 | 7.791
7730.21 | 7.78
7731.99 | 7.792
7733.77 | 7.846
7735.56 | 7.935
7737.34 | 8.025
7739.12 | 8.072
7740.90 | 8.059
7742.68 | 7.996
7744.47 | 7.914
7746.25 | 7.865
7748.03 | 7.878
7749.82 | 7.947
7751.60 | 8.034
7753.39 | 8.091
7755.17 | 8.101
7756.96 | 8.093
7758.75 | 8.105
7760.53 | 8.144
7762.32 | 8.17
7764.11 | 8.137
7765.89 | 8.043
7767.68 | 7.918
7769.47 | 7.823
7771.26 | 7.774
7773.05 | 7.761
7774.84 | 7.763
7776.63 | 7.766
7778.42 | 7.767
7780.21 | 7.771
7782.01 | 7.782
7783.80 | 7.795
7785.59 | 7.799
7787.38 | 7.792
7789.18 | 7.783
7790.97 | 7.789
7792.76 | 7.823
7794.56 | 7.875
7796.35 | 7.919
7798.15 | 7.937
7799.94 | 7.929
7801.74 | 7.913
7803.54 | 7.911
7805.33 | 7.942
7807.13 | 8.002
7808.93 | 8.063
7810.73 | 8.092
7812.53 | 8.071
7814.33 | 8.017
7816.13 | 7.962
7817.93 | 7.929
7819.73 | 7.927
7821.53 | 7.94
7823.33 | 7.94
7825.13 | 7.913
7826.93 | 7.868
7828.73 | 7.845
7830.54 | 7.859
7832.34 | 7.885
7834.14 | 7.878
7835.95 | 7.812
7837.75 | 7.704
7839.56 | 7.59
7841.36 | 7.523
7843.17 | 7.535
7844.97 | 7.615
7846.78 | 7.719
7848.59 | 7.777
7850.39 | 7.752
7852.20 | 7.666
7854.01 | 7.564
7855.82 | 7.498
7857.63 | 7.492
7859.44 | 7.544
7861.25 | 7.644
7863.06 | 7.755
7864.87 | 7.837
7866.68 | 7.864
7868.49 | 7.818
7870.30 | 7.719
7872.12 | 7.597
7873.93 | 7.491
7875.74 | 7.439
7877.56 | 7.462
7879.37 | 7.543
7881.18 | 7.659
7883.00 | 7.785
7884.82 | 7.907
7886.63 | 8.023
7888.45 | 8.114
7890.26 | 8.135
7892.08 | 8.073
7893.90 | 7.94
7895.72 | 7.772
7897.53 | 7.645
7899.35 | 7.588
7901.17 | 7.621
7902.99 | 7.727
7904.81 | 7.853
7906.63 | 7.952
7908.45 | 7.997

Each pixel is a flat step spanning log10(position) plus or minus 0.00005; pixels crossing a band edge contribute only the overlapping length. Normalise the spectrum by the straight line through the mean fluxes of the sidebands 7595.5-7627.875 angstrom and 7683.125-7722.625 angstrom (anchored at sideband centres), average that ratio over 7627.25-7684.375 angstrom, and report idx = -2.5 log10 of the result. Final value 0.02 mag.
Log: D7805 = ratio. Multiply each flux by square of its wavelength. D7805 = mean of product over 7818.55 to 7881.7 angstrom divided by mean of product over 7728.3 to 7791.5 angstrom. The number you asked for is 1.00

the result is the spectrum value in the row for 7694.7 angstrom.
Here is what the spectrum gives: 8.202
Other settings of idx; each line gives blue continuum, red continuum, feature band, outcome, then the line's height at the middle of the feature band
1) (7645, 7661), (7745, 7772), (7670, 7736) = 0.007 mag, 8.07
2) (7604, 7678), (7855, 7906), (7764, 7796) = 0.023 mag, 7.99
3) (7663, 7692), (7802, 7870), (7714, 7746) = 0.031 mag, 8.09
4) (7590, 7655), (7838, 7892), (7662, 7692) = 0.007 mag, 8.28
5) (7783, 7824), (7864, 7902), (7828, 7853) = 0.017 mag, 7.85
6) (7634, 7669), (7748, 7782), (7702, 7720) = 0.015 mag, 8.01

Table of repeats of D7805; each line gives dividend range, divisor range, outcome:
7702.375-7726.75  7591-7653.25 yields 0.95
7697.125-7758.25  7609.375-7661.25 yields 0.97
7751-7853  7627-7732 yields 1.01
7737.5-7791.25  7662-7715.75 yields 0.99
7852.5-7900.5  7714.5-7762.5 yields 1.01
